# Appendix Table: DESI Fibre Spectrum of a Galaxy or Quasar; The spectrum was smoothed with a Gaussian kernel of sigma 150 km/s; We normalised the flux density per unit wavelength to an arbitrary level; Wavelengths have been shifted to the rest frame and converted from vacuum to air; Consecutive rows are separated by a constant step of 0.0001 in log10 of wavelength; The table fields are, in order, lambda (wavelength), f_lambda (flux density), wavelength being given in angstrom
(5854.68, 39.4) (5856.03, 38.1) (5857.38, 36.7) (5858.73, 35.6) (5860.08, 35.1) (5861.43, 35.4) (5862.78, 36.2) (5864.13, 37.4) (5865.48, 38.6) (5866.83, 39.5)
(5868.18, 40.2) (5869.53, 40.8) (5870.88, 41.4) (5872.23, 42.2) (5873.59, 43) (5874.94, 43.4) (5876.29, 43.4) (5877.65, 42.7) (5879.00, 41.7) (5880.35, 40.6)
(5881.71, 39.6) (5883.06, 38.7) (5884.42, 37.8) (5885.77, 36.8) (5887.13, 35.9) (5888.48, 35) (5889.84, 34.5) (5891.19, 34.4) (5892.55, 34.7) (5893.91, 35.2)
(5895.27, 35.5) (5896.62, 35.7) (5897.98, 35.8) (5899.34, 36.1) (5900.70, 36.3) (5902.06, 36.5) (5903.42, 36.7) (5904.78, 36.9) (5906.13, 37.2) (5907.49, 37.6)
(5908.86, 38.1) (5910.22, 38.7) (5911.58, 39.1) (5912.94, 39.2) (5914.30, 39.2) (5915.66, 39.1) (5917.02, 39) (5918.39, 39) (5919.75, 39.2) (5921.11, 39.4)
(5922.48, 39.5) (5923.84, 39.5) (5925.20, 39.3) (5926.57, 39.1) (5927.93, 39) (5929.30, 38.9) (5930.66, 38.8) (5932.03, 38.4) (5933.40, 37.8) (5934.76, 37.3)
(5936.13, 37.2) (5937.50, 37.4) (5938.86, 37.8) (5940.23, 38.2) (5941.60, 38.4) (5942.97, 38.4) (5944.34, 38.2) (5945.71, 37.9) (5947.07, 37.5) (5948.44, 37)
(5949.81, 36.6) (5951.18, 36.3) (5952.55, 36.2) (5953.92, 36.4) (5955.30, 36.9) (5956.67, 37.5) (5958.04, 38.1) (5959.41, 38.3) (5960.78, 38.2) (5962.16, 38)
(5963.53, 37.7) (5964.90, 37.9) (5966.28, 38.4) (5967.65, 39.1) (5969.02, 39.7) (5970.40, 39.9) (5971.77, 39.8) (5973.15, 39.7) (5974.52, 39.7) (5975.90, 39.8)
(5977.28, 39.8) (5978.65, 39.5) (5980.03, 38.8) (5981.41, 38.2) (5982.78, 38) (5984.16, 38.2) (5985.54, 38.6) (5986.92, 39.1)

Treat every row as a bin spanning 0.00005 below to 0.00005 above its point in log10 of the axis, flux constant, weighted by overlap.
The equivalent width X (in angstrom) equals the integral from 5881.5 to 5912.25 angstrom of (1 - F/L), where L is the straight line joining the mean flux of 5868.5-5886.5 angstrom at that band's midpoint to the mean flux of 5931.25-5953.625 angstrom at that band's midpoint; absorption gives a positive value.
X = 2.5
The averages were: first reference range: 40.9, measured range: 36.6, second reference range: 37.5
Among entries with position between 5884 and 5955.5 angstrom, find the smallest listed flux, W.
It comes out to 34.4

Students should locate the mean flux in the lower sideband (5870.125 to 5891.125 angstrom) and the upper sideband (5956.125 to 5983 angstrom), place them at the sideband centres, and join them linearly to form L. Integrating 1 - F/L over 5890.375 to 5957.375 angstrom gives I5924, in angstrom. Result 2.75 angstrom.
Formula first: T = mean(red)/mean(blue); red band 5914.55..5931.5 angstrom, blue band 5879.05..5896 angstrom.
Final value 1.07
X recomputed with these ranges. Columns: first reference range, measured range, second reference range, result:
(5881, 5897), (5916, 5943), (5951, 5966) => -1.2 angstrom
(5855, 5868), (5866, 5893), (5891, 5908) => -2.0 angstrom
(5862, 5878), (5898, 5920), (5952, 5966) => 0.8 angstrom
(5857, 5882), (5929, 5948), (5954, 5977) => 0.5 angstrom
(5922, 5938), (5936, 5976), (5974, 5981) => 1.0 angstrom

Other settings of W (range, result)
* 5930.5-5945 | 37.2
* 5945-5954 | 36.2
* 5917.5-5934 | 37.8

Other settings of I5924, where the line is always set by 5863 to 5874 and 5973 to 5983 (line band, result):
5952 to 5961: 0.5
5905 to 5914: 0.3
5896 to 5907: 1.0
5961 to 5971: 0.2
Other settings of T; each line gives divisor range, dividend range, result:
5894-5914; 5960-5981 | 1.05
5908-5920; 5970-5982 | 1.01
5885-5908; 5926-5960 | 1.05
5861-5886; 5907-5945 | 0.96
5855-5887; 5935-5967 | 0.96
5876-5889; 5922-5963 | 0.97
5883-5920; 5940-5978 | 1.03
